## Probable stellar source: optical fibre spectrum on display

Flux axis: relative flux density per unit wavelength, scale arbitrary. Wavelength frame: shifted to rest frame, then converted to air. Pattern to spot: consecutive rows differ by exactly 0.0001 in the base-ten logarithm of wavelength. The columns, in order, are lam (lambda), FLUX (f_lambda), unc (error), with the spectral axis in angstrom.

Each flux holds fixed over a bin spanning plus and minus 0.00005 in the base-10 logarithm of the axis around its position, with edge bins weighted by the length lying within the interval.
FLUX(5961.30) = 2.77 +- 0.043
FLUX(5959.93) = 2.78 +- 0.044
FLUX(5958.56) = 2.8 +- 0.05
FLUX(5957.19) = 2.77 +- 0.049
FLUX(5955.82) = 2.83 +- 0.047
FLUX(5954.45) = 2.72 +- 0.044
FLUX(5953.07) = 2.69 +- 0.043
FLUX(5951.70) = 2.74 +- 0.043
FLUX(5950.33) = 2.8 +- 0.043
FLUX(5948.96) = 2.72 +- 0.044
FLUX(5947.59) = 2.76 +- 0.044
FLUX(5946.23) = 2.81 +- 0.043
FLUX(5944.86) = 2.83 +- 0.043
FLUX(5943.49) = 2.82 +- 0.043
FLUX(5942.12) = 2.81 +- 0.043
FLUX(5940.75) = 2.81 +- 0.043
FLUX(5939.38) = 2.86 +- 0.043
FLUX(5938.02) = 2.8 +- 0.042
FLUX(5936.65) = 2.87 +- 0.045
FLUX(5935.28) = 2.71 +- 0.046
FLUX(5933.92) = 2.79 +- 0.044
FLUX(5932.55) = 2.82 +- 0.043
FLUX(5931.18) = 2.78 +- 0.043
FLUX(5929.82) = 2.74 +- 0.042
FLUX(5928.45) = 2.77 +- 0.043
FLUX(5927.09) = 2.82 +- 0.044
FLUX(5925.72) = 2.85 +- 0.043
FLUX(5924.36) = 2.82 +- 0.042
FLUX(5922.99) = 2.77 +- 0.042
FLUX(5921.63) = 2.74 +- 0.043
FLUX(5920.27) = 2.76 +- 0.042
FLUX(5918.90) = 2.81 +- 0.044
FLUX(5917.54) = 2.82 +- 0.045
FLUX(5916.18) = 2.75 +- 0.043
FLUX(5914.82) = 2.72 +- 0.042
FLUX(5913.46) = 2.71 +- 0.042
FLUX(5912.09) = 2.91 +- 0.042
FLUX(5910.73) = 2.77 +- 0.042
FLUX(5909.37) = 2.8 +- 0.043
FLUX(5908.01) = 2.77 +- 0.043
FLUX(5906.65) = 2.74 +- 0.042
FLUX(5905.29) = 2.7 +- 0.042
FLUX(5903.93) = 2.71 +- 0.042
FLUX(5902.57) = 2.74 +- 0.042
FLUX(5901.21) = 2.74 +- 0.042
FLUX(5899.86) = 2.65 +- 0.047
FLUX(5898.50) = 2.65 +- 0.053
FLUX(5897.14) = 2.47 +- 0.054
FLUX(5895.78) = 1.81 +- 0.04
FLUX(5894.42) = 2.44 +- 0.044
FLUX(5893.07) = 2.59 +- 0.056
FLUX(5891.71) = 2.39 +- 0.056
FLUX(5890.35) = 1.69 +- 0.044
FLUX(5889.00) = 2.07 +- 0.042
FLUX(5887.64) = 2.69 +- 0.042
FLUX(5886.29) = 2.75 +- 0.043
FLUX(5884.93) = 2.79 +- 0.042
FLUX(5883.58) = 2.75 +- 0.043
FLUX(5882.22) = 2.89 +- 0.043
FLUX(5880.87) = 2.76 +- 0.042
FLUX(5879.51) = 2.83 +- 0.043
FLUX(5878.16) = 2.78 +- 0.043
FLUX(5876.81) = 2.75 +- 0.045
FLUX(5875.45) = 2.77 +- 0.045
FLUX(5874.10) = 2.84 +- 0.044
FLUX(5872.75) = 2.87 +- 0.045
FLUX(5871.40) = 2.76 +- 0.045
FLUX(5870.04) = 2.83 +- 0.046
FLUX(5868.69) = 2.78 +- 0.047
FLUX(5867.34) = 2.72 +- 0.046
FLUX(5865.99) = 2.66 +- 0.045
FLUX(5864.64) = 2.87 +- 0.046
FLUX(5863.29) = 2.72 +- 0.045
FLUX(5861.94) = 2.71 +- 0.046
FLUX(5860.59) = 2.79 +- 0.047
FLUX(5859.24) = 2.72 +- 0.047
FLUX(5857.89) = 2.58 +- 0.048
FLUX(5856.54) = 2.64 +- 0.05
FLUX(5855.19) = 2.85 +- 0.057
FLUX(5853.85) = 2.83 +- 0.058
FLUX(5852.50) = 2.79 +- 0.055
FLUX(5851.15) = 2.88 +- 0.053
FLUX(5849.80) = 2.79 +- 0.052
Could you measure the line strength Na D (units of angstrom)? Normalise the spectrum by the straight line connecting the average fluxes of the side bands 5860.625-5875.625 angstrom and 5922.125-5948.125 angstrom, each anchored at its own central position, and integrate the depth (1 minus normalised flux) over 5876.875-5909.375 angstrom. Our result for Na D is 2.3 angstrom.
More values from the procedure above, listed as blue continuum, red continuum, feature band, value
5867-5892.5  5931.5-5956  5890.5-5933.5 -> 0.7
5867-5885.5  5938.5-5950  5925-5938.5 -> 0.0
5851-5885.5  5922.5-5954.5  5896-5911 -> 0.6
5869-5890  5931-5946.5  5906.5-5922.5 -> 0.0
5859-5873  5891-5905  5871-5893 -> 0.0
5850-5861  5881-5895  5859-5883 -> -1.3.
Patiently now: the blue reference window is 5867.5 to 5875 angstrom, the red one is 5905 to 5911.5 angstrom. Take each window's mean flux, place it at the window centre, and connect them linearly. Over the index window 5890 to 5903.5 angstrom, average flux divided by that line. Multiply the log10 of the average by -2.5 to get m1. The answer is 0.140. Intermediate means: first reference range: 2.81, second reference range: 2.76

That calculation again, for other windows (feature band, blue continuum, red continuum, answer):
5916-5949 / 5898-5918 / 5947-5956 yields -0.020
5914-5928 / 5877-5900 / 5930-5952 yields -0.036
